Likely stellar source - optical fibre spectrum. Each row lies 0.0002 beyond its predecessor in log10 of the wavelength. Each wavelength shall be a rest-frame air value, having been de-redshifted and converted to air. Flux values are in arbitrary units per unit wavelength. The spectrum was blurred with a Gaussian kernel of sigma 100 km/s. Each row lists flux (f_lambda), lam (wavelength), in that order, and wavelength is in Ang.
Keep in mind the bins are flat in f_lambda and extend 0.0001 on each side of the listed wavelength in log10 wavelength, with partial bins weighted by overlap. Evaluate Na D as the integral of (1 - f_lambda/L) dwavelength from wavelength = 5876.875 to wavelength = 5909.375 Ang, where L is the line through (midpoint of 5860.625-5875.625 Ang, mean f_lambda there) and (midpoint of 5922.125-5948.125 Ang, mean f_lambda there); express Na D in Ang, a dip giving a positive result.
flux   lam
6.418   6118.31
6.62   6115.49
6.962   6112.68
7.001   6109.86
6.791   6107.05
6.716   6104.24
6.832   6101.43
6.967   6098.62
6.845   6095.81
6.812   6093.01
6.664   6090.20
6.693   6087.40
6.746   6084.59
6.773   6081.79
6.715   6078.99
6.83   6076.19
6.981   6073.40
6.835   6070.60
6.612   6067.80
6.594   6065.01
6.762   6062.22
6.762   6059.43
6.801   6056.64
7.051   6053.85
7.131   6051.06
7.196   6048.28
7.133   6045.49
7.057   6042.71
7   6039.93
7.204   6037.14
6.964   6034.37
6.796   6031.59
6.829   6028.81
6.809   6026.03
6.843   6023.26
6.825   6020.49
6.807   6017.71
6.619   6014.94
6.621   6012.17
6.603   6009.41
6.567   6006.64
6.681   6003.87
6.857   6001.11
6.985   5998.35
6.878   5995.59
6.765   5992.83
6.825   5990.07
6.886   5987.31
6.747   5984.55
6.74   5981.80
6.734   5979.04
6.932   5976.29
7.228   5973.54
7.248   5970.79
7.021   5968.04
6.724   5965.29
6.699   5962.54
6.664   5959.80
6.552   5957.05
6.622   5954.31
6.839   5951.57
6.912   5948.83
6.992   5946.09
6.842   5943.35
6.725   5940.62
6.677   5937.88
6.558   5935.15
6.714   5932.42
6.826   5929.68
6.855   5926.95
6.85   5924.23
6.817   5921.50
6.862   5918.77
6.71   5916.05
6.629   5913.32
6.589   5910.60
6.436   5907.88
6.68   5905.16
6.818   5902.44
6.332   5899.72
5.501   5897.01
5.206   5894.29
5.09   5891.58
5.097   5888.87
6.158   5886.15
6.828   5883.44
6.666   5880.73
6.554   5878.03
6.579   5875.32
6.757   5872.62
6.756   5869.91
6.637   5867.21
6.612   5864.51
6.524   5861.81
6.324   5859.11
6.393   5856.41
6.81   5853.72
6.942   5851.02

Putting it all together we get 2.9 Ang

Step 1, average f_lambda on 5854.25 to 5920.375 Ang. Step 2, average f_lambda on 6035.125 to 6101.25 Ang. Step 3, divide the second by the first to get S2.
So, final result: 1.08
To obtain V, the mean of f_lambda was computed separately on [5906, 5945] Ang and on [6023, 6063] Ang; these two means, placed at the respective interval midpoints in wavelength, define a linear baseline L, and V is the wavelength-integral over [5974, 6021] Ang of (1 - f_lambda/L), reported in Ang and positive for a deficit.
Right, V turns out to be 0.6 Ang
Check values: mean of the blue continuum 6.72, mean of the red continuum 6.96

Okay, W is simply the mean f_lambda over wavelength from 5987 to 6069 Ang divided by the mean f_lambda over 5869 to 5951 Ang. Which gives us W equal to 1.05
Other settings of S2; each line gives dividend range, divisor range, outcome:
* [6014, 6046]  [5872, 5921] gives 1.09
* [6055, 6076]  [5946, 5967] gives 1.00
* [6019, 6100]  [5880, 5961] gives 1.06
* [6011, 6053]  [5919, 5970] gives 1.02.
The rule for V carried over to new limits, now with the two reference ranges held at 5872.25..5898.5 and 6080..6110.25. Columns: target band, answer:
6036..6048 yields -0.92 Ang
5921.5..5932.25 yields -1.14 Ang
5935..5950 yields -1.37 Ang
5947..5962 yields -1.08 Ang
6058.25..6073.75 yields -0.12 Ang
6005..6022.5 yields -0.50 Ang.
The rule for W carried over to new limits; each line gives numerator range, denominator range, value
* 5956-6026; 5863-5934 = 1.06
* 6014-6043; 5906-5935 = 1.02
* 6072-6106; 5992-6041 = 1.00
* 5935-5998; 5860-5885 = 1.03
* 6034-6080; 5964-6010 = 1.01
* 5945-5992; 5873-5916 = 1.10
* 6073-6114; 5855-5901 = 1.09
